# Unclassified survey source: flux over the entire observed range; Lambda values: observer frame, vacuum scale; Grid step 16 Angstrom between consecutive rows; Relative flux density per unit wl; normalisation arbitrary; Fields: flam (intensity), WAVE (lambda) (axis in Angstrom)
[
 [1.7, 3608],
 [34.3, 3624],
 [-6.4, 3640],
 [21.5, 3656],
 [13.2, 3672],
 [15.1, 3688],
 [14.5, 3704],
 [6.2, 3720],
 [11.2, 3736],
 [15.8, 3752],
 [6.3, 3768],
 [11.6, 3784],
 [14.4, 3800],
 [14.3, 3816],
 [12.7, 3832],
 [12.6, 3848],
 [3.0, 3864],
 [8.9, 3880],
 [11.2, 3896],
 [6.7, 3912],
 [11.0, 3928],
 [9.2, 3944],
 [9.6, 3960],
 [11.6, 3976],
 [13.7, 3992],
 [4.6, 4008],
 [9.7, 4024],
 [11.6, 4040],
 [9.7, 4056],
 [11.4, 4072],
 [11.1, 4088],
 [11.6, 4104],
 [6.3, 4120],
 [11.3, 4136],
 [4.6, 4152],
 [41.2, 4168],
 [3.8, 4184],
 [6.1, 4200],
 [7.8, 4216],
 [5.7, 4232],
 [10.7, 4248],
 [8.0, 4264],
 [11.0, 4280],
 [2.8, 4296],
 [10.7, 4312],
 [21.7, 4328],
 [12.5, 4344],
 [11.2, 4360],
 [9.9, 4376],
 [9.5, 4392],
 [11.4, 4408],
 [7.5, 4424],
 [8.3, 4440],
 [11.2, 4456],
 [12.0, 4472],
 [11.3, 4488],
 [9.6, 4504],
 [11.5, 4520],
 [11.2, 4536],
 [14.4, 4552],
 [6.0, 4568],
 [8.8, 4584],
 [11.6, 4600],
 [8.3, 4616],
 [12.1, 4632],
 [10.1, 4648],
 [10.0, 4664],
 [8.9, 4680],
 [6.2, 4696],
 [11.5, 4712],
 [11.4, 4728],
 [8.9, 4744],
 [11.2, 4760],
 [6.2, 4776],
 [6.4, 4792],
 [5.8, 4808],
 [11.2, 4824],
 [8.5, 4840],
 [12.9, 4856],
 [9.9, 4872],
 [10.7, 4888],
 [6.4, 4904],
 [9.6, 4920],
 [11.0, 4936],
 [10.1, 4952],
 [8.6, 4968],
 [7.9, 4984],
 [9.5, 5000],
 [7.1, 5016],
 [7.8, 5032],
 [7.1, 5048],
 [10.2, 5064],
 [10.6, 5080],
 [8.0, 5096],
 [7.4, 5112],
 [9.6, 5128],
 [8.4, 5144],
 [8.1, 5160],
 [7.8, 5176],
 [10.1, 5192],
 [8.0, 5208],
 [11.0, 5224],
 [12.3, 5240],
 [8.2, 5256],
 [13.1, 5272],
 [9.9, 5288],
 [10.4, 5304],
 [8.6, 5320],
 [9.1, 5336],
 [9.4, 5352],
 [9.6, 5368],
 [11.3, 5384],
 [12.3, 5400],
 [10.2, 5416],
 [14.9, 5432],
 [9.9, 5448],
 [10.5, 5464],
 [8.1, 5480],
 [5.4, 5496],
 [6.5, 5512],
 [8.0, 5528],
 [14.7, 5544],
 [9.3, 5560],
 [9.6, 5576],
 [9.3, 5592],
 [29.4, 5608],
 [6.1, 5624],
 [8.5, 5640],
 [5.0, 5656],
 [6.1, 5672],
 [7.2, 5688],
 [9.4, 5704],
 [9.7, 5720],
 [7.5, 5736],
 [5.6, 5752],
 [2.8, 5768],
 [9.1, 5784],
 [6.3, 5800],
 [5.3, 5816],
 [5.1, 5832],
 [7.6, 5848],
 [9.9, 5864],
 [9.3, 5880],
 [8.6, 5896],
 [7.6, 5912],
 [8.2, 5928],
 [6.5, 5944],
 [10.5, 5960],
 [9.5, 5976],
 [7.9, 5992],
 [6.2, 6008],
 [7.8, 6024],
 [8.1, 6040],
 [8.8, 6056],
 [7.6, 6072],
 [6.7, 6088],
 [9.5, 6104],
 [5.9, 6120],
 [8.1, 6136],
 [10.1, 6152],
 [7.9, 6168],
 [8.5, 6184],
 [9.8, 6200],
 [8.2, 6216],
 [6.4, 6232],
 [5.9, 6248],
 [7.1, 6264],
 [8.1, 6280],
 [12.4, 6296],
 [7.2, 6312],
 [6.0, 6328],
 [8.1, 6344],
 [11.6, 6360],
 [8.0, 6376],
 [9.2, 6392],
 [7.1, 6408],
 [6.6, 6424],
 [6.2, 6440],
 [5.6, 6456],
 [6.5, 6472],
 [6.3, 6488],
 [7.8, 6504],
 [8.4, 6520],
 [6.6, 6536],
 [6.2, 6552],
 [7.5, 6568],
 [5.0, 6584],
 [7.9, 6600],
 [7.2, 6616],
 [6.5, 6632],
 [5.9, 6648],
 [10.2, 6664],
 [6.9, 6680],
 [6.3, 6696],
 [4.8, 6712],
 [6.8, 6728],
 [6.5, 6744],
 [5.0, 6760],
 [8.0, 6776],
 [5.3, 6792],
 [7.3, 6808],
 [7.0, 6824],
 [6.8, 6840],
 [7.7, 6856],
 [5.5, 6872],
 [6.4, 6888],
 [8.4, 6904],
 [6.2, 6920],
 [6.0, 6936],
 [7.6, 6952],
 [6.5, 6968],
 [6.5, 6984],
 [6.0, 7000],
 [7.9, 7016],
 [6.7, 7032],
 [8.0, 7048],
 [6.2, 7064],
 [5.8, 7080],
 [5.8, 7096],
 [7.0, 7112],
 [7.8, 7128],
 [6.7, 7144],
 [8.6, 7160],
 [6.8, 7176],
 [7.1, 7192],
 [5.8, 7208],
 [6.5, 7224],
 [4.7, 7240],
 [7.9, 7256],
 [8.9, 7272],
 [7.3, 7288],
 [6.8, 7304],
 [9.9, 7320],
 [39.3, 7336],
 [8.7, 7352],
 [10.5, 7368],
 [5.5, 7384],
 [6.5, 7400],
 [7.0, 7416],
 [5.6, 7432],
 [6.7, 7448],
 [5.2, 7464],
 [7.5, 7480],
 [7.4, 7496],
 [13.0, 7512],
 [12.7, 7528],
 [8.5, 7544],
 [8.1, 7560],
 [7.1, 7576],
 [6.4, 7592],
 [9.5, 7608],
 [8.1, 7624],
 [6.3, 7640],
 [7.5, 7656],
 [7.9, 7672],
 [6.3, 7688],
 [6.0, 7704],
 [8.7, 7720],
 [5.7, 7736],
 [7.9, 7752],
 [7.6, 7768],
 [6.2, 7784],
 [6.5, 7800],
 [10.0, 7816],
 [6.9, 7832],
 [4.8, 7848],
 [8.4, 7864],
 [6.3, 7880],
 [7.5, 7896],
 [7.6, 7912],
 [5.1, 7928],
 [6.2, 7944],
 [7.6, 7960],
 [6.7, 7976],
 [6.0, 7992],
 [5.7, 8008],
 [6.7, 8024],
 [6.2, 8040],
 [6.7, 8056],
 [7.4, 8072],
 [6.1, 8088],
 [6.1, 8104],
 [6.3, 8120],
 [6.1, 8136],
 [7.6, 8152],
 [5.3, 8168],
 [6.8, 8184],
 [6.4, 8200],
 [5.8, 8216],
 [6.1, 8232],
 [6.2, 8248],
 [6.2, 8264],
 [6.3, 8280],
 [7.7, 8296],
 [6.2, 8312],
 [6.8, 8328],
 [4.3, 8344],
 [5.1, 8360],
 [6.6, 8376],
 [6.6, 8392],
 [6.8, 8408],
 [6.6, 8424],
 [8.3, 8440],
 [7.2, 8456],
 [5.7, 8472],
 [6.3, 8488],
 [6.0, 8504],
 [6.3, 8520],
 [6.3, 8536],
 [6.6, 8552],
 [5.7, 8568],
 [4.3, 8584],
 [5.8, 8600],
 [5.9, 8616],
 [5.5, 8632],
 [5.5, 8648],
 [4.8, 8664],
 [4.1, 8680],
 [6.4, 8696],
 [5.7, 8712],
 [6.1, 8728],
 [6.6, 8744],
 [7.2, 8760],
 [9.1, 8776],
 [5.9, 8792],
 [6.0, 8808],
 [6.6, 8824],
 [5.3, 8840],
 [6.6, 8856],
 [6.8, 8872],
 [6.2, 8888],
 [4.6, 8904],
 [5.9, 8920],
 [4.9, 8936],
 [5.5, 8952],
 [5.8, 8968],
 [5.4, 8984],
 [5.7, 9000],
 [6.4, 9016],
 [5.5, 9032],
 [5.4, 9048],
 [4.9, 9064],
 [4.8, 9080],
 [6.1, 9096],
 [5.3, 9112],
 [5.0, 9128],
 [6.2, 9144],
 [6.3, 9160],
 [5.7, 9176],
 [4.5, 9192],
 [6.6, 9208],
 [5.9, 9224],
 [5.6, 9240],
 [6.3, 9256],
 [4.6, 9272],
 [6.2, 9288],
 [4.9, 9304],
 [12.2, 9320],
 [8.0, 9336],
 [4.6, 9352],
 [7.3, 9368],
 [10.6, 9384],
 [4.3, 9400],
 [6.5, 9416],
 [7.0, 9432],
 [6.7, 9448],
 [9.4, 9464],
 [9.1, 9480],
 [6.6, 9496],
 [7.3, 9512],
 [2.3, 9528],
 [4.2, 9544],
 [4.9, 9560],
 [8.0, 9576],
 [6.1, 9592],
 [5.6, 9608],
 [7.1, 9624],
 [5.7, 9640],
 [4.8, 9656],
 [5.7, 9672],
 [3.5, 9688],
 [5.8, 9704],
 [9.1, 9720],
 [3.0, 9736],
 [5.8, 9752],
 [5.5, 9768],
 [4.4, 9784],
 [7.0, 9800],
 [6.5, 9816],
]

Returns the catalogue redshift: 0.12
